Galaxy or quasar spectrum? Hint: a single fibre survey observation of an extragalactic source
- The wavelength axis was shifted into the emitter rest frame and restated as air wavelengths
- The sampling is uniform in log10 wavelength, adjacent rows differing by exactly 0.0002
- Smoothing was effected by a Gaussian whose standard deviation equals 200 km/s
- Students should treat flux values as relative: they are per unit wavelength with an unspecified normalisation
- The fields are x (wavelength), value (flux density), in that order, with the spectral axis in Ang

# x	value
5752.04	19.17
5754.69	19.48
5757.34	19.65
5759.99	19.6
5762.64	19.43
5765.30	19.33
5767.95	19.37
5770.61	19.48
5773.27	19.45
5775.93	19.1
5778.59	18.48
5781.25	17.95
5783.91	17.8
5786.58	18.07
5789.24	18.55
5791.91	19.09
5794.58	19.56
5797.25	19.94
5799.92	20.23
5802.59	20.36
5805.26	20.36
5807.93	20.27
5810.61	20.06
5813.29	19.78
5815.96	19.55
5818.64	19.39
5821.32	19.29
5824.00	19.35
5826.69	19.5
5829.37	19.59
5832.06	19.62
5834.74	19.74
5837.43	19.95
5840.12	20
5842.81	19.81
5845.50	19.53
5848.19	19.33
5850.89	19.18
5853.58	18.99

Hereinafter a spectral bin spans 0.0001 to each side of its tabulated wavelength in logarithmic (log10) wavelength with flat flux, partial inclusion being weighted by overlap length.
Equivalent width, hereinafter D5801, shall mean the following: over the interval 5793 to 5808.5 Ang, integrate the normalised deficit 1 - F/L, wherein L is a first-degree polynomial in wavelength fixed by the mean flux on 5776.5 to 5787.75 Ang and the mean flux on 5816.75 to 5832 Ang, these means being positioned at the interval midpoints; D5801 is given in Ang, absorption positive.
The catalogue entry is -1.1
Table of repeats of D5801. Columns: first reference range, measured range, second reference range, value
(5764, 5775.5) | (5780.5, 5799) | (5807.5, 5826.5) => 0.7 Ang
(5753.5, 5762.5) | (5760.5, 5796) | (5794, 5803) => 1.6 Ang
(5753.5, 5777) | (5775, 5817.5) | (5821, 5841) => 0.4 Ang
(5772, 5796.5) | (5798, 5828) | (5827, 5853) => -1.0 Ang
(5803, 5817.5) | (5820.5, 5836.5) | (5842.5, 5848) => 0.2 Ang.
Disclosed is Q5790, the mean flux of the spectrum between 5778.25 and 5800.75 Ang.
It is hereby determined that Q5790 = 18.8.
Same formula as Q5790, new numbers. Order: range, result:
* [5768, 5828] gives 19.3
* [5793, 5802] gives 19.9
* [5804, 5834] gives 19.7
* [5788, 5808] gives 19.8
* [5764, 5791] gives 18.8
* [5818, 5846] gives 19.6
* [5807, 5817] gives 19.9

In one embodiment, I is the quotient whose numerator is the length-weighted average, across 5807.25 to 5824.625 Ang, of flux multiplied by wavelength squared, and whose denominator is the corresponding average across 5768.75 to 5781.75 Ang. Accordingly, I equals 1.05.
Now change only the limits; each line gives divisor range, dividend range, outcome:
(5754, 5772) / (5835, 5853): 1.04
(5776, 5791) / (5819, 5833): 1.08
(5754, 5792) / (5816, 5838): 1.05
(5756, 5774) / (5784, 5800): 0.99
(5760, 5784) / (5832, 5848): 1.06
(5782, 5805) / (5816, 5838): 1.03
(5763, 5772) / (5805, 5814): 1.05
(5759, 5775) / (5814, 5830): 1.02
